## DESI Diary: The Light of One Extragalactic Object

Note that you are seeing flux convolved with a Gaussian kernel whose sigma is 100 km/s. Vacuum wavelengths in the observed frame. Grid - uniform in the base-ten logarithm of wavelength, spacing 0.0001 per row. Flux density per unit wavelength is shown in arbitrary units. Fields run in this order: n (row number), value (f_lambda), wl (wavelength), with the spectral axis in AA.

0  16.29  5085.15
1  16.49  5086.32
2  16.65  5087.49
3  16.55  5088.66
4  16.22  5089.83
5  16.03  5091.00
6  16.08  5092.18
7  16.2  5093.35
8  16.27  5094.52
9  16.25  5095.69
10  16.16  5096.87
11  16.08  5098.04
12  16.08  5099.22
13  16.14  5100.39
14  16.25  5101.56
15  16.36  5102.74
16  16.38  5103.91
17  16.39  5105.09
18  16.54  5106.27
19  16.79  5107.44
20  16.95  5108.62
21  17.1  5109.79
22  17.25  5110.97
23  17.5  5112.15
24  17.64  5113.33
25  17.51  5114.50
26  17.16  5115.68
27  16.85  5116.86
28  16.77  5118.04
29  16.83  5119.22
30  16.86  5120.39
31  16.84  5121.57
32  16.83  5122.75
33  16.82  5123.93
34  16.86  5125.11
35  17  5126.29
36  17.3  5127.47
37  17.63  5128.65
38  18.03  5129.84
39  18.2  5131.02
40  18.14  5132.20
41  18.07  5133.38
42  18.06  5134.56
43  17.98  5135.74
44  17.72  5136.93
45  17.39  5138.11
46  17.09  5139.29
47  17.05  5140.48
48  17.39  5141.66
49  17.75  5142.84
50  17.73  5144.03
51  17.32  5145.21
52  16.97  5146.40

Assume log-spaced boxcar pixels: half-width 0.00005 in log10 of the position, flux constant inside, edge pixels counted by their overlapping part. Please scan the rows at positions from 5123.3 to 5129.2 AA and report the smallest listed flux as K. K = 16.82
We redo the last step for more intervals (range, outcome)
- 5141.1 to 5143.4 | 17.39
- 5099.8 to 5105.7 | 16.14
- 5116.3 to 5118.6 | 16.77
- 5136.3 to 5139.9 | 17.09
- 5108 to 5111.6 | 16.95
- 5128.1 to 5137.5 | 17.63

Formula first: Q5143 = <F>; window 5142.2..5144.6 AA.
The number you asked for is 17.7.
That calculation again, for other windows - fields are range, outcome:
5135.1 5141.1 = 17.4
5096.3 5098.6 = 16.1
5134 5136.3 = 18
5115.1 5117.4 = 17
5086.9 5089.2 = 16.6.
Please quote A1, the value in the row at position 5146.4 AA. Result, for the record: 16.97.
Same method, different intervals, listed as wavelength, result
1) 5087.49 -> 16.65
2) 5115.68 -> 17.16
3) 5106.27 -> 16.54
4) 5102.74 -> 16.36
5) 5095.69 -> 16.25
